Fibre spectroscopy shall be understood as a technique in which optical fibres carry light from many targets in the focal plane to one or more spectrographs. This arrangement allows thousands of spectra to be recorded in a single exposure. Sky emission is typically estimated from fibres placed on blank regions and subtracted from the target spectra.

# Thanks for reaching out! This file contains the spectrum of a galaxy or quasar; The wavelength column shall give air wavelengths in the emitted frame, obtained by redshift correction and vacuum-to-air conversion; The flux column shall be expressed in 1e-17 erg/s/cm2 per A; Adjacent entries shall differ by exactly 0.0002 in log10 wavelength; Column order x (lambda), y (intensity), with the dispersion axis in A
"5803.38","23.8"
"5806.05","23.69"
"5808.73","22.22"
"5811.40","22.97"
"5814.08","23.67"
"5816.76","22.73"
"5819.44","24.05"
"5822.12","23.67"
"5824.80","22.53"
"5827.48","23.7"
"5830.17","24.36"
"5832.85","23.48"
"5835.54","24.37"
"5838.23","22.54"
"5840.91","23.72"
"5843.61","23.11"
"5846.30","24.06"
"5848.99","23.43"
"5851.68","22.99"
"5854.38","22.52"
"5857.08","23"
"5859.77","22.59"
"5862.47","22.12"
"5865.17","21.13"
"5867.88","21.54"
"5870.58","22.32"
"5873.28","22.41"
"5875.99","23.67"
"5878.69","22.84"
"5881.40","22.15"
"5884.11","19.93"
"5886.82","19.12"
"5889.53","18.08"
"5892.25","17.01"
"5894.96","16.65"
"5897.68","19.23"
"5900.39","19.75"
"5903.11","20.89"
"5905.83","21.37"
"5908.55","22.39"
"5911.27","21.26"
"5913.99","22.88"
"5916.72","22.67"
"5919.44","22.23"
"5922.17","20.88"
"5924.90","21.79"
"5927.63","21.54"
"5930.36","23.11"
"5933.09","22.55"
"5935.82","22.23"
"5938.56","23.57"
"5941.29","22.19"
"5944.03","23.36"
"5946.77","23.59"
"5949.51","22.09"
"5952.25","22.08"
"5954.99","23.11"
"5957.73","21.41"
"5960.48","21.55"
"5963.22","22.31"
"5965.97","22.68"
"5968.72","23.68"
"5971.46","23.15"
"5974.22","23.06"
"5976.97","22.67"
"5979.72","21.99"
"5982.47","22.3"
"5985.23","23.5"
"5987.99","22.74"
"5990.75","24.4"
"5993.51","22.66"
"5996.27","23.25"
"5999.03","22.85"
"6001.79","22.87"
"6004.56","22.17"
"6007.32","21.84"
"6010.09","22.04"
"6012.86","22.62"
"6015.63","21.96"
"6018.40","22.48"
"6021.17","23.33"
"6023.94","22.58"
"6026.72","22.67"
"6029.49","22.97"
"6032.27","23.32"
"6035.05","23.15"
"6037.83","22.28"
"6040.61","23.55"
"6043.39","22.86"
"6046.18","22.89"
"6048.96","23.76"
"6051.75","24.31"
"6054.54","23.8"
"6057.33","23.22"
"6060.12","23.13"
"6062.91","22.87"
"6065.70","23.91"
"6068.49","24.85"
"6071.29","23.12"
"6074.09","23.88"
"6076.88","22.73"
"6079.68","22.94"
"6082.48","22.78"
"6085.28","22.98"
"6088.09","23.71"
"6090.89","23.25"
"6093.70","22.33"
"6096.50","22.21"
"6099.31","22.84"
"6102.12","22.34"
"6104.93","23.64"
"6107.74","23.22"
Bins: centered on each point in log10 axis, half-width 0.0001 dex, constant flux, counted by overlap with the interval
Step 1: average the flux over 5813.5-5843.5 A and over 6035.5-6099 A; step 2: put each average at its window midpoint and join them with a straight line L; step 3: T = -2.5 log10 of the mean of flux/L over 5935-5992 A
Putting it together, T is 0.03 mag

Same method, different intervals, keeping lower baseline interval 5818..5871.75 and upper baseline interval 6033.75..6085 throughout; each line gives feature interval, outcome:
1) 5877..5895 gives 0.175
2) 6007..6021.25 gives 0.045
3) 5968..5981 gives 0.016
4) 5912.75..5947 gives 0.033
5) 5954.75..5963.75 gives 0.060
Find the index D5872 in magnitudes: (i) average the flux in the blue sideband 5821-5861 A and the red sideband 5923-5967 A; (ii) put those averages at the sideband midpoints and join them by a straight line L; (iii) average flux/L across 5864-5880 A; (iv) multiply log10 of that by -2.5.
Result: 0.04 mag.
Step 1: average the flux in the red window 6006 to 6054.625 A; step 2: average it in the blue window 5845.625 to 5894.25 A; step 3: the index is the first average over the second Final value 1.1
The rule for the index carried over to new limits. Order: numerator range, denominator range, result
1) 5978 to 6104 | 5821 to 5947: 1.04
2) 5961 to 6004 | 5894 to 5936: 1.07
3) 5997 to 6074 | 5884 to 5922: 1.14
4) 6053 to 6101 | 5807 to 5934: 1.05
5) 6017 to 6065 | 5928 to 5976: 1.02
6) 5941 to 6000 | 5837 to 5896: 1.05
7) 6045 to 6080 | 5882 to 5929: 1.15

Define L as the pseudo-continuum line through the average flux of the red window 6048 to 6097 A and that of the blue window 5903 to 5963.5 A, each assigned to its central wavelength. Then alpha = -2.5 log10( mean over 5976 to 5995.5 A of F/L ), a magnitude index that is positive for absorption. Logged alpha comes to -0.01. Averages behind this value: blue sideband 22.2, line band 22.9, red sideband 23.3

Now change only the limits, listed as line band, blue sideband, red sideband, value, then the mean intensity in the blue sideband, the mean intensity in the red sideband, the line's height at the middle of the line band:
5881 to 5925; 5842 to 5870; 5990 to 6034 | 0.114 mag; 22.6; 22.7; 22.7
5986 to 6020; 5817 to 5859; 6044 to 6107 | 0.029 mag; 23.4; 23.2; 23.3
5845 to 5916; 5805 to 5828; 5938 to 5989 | 0.079 mag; 23.2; 22.7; 23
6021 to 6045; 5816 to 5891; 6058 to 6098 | 0.006 mag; 22.6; 23.2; 23.1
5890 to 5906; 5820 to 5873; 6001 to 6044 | 0.208 mag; 23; 22.7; 22.9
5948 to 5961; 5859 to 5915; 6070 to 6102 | -0.025 mag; 20.9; 23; 21.6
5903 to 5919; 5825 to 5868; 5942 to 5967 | 0.033 mag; 23.1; 22.4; 22.7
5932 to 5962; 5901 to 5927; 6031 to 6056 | -0.018 mag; 21.7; 23.3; 22.1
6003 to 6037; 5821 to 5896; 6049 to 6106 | 0.017 mag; 22.1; 23.3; 23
